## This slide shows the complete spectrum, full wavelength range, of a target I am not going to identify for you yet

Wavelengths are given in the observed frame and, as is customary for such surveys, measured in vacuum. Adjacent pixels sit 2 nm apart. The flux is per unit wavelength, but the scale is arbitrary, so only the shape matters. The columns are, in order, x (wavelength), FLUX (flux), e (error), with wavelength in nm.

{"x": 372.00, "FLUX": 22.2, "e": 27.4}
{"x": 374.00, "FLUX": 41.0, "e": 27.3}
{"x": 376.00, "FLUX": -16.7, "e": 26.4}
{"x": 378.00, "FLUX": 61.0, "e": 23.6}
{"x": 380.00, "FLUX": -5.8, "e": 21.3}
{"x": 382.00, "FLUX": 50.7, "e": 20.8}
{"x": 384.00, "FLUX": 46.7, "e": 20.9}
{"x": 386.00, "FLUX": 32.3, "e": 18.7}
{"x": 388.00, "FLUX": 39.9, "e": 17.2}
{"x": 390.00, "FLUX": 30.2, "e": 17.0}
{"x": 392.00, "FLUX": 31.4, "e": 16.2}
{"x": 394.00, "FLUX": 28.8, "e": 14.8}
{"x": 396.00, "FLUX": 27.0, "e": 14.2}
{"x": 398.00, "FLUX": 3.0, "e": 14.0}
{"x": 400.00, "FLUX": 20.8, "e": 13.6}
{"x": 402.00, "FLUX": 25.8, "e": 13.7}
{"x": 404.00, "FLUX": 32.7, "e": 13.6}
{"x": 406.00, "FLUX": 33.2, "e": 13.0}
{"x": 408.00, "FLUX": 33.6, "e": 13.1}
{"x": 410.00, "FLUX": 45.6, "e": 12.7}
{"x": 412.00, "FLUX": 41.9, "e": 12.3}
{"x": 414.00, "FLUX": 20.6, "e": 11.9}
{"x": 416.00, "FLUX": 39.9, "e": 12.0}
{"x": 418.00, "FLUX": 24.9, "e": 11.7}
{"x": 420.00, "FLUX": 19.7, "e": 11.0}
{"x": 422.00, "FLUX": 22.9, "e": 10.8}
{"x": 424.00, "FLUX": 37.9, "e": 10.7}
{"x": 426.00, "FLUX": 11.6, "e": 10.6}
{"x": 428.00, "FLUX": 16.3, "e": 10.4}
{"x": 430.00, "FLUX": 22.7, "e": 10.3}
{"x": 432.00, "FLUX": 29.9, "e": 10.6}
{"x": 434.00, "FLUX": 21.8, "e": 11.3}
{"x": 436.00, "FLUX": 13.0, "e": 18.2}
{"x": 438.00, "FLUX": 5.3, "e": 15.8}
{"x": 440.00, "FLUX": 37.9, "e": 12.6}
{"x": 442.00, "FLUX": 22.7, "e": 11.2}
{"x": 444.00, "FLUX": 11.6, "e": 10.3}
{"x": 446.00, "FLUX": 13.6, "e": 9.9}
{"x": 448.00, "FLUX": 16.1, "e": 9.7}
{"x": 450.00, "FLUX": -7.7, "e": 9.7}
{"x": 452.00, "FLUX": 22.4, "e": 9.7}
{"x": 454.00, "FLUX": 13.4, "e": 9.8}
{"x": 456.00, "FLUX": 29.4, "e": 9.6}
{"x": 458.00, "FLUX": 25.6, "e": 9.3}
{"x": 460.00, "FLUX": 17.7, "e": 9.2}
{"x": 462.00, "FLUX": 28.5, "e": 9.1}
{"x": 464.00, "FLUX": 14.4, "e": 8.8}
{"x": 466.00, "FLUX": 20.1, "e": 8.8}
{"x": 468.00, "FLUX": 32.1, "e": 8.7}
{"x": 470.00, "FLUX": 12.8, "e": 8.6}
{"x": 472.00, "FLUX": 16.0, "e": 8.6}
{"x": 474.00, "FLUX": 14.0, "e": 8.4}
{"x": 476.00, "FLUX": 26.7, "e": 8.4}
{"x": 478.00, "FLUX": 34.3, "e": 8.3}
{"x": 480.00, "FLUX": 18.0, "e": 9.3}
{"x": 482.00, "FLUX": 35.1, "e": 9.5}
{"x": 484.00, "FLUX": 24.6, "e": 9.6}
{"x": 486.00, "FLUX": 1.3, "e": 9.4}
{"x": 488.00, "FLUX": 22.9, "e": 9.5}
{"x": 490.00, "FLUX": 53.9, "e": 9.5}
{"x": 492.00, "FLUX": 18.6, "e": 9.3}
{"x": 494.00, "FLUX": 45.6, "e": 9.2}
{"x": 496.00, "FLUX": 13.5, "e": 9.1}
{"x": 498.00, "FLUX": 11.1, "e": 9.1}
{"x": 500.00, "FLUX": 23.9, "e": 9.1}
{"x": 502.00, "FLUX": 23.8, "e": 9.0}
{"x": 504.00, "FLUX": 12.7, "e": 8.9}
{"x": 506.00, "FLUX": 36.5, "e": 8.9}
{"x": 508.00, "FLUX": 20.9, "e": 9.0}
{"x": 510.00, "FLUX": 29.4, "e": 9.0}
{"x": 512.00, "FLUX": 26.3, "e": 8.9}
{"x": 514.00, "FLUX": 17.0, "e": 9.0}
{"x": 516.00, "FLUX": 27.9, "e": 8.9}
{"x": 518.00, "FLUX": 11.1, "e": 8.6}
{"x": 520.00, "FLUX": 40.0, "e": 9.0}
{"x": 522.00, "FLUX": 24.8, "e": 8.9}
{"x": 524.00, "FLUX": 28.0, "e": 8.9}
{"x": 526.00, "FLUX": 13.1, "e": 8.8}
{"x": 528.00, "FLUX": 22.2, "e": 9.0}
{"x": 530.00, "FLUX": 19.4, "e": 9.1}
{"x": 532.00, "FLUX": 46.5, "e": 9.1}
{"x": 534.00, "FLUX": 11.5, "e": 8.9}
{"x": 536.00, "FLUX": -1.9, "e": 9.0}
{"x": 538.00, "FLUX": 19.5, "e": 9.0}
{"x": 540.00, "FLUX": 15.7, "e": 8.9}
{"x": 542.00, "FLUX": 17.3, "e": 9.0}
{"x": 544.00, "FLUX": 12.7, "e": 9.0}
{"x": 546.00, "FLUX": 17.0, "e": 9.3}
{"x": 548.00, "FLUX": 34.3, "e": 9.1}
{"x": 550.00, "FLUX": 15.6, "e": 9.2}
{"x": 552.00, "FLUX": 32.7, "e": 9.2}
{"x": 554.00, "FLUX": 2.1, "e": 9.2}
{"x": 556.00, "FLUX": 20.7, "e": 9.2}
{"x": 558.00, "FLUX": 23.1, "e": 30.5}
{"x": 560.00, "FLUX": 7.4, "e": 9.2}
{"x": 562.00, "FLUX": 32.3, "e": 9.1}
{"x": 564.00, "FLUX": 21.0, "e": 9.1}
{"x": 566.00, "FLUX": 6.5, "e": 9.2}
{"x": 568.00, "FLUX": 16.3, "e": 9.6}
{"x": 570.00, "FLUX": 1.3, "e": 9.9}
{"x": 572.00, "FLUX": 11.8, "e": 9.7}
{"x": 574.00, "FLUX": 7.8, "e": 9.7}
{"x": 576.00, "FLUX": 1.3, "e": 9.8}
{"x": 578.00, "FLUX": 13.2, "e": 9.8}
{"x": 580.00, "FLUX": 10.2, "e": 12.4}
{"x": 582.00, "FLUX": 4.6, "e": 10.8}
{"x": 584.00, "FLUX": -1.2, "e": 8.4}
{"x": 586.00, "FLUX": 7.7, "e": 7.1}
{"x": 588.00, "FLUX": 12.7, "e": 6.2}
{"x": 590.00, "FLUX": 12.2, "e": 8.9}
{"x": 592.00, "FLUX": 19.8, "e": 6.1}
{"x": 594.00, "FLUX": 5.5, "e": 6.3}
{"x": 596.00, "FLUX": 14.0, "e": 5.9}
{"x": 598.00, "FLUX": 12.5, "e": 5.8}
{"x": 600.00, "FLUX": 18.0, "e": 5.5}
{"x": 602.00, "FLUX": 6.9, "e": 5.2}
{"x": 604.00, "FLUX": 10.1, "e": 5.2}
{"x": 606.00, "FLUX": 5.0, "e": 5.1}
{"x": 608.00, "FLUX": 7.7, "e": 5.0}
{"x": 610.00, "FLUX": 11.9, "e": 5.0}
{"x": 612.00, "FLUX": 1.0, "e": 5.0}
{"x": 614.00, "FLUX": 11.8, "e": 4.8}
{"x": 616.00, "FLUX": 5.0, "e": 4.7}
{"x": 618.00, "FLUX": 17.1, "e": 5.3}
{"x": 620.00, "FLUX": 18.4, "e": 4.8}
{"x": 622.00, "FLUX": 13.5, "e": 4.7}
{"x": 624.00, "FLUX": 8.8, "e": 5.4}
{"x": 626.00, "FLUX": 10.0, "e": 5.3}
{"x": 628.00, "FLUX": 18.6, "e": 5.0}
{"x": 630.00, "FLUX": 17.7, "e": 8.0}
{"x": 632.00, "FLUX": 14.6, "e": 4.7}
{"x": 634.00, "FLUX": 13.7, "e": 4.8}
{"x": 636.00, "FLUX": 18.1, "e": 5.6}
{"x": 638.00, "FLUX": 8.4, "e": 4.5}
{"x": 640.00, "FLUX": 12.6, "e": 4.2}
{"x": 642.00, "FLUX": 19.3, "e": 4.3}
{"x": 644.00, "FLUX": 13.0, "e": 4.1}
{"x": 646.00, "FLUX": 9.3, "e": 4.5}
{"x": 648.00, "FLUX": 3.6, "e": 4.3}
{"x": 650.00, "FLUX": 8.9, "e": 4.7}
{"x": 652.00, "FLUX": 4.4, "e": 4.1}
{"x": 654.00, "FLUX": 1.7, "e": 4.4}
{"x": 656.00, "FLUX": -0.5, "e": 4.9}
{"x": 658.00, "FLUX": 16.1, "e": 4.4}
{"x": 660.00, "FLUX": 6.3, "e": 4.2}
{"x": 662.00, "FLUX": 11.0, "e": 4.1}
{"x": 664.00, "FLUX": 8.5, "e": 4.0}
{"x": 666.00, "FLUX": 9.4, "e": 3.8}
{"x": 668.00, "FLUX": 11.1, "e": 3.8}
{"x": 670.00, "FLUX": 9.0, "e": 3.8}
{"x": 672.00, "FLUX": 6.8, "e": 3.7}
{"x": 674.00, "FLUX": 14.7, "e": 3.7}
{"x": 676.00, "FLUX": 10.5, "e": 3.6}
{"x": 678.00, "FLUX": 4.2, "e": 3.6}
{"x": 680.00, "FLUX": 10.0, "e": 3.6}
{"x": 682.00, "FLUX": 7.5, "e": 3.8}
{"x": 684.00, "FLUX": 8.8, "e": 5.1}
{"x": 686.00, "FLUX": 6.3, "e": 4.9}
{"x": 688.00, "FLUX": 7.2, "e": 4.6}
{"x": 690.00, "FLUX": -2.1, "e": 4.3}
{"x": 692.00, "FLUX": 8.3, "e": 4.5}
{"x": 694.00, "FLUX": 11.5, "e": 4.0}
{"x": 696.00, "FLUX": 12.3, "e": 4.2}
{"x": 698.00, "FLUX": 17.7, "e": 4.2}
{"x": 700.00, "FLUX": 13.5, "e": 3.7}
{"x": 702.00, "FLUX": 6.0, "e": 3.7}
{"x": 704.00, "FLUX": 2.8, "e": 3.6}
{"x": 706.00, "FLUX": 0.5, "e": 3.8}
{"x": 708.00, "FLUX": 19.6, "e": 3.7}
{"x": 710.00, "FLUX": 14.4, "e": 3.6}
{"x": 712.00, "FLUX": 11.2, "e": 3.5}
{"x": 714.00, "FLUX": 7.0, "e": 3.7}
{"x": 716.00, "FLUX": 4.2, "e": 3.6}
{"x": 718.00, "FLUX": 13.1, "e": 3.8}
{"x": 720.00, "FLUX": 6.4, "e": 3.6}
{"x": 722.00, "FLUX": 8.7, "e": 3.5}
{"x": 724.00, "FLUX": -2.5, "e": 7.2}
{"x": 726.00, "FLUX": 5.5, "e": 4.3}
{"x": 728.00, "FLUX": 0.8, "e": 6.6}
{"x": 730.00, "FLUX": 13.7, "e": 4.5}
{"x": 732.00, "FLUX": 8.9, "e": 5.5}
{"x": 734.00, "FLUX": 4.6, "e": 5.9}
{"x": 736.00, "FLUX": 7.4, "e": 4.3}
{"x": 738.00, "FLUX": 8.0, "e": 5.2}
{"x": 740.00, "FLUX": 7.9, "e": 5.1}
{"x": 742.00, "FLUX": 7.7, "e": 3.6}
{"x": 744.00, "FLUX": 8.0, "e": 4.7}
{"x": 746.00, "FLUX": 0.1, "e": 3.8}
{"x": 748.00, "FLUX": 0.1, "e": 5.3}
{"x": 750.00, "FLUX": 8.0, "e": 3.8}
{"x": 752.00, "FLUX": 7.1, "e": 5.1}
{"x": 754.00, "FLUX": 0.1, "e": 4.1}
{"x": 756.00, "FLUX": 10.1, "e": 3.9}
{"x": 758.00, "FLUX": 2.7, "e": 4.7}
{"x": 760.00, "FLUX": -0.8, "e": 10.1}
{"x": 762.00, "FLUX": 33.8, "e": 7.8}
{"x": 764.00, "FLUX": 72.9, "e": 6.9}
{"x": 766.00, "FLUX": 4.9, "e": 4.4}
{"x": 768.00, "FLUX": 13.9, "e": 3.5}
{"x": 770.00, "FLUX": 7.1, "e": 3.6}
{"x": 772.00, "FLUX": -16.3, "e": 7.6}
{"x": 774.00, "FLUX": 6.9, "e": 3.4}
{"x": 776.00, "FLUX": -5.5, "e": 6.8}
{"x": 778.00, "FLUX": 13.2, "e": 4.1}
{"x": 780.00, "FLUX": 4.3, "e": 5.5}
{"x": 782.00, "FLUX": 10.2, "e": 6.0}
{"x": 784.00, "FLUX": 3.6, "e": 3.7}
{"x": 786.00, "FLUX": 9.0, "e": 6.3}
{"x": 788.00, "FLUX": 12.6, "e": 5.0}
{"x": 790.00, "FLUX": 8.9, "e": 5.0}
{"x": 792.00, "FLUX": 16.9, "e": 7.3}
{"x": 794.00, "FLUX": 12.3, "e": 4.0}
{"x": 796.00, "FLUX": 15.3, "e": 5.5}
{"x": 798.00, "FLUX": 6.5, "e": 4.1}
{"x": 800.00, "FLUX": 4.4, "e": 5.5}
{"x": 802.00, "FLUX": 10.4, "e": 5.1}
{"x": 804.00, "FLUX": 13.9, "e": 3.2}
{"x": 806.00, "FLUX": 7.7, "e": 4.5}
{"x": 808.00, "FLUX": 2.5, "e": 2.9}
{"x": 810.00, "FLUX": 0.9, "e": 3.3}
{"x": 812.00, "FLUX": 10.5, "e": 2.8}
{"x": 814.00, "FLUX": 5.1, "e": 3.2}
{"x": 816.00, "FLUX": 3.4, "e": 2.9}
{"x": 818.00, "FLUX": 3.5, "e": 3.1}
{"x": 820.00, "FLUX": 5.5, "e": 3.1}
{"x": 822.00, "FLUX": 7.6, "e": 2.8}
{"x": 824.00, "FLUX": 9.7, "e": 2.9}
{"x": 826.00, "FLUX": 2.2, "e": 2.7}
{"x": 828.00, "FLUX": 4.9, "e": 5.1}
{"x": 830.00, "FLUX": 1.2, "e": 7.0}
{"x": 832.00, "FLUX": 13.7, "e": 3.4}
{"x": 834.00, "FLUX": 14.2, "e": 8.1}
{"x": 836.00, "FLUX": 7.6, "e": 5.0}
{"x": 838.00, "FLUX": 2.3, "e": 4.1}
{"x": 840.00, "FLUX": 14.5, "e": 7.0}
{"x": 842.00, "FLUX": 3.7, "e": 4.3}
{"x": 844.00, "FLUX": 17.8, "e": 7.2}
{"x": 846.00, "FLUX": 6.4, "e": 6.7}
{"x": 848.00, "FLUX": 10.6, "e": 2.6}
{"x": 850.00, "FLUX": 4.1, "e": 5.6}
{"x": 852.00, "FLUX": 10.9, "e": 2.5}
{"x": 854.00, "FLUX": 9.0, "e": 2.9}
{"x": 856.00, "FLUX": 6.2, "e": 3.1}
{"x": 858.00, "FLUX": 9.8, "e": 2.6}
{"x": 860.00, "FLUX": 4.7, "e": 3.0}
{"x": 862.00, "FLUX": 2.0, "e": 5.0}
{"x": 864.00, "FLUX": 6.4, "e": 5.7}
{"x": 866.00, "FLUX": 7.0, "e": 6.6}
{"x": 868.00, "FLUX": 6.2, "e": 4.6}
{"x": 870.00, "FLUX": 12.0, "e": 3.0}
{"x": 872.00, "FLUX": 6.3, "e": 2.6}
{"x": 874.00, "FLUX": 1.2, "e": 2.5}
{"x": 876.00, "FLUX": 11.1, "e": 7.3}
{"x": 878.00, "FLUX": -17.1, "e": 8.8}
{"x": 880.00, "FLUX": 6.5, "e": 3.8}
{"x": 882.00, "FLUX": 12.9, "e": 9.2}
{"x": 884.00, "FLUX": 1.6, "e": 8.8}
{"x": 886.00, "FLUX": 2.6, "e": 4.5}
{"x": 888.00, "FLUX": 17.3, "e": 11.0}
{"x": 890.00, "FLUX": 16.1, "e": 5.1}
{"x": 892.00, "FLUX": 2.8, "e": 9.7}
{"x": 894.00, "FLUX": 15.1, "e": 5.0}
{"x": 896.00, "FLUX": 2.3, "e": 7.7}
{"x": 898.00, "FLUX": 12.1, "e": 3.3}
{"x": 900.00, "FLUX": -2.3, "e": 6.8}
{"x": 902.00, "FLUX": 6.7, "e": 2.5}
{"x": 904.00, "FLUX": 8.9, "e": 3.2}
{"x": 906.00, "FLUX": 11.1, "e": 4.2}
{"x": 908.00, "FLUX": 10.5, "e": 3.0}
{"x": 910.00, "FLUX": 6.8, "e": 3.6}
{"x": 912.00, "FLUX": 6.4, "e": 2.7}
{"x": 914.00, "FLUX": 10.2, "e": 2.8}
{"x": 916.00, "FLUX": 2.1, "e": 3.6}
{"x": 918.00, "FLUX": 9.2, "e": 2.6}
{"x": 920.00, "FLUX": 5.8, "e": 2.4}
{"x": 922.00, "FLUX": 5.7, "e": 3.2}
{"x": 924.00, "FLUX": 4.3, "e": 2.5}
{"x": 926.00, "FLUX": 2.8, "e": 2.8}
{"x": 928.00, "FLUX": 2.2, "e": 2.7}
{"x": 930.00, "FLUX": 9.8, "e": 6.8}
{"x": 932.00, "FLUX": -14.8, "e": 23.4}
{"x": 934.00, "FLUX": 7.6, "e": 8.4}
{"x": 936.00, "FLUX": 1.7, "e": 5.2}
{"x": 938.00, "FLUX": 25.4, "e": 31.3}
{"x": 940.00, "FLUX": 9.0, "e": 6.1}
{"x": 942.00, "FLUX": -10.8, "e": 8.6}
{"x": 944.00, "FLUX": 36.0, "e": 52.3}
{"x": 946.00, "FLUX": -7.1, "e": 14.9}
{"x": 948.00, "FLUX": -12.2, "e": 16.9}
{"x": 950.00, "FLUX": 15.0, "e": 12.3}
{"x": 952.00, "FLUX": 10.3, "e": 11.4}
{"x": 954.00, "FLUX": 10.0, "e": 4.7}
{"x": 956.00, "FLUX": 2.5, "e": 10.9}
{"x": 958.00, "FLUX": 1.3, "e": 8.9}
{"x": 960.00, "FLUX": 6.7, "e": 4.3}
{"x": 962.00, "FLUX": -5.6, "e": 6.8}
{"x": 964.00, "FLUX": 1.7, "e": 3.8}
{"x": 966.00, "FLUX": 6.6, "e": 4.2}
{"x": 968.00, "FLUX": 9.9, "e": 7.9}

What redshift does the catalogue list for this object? 1.047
